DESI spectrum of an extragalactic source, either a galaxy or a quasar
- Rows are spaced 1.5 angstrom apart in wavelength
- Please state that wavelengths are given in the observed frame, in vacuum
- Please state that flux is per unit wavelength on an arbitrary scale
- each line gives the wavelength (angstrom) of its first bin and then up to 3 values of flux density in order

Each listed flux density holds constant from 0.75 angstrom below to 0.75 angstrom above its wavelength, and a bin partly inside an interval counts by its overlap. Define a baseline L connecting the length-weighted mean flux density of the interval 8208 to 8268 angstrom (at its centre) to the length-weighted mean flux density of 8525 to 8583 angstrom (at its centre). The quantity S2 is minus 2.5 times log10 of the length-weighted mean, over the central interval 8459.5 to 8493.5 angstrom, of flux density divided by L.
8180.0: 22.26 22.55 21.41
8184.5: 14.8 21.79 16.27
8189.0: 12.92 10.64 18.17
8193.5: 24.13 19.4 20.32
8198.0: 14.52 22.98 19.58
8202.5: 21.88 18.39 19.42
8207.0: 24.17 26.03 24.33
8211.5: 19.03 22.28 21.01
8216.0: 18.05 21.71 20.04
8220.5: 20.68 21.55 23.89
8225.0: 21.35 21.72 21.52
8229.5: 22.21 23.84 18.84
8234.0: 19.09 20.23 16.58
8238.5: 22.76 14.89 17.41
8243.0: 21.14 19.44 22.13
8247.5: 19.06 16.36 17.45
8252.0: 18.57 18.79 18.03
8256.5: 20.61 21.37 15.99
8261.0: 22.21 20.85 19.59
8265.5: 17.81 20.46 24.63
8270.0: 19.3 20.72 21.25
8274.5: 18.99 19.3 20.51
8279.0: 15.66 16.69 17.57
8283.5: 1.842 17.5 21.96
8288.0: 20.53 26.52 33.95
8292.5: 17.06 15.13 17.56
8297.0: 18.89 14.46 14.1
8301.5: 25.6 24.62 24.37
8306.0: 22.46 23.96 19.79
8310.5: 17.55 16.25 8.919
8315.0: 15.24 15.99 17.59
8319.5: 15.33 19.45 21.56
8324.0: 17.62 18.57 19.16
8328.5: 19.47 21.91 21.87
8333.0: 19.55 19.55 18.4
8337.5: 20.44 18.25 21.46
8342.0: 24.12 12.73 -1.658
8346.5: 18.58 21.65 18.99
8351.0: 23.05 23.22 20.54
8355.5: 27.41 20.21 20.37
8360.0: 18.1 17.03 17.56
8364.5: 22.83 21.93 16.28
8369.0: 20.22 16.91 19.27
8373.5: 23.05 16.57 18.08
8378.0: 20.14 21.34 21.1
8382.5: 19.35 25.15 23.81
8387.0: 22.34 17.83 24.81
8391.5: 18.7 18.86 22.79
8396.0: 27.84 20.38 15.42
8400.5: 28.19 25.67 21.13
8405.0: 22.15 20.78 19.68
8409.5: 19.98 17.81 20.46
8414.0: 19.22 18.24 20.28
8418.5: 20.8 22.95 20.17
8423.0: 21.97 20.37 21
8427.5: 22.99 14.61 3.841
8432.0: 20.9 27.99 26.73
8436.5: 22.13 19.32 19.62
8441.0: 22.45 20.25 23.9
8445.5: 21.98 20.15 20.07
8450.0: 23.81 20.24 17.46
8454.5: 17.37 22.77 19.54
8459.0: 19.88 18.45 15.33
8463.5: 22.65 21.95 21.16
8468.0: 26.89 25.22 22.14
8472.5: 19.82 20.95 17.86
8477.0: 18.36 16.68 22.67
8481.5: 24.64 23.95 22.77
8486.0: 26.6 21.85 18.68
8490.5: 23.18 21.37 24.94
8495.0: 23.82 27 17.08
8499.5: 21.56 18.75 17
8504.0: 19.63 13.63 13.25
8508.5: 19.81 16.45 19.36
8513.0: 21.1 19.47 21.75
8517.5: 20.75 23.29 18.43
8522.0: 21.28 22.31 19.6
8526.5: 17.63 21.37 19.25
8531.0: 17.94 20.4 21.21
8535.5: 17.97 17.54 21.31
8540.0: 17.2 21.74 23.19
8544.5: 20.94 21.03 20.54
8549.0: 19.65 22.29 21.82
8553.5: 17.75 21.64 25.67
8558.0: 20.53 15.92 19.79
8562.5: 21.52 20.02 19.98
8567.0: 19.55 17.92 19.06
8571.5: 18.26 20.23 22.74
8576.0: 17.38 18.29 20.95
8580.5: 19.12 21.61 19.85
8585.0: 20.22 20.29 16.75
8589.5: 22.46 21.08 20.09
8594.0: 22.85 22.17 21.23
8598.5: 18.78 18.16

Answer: -0.08 mag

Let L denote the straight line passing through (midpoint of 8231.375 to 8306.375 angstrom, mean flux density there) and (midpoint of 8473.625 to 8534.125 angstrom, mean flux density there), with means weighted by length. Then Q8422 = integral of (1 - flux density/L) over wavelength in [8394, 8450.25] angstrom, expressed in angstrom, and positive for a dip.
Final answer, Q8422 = -2.5 angstrom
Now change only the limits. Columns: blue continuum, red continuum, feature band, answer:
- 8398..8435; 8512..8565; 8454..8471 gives -0.6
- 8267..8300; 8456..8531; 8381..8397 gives -1.8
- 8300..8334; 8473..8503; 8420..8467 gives 1.2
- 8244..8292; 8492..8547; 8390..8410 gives -2.0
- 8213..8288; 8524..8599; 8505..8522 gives 0.9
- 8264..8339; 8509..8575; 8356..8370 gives -0.1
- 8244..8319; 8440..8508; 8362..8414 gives -1.8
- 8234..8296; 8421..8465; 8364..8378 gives 0.3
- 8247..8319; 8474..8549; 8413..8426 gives -0.5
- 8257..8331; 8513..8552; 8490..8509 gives 0.1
